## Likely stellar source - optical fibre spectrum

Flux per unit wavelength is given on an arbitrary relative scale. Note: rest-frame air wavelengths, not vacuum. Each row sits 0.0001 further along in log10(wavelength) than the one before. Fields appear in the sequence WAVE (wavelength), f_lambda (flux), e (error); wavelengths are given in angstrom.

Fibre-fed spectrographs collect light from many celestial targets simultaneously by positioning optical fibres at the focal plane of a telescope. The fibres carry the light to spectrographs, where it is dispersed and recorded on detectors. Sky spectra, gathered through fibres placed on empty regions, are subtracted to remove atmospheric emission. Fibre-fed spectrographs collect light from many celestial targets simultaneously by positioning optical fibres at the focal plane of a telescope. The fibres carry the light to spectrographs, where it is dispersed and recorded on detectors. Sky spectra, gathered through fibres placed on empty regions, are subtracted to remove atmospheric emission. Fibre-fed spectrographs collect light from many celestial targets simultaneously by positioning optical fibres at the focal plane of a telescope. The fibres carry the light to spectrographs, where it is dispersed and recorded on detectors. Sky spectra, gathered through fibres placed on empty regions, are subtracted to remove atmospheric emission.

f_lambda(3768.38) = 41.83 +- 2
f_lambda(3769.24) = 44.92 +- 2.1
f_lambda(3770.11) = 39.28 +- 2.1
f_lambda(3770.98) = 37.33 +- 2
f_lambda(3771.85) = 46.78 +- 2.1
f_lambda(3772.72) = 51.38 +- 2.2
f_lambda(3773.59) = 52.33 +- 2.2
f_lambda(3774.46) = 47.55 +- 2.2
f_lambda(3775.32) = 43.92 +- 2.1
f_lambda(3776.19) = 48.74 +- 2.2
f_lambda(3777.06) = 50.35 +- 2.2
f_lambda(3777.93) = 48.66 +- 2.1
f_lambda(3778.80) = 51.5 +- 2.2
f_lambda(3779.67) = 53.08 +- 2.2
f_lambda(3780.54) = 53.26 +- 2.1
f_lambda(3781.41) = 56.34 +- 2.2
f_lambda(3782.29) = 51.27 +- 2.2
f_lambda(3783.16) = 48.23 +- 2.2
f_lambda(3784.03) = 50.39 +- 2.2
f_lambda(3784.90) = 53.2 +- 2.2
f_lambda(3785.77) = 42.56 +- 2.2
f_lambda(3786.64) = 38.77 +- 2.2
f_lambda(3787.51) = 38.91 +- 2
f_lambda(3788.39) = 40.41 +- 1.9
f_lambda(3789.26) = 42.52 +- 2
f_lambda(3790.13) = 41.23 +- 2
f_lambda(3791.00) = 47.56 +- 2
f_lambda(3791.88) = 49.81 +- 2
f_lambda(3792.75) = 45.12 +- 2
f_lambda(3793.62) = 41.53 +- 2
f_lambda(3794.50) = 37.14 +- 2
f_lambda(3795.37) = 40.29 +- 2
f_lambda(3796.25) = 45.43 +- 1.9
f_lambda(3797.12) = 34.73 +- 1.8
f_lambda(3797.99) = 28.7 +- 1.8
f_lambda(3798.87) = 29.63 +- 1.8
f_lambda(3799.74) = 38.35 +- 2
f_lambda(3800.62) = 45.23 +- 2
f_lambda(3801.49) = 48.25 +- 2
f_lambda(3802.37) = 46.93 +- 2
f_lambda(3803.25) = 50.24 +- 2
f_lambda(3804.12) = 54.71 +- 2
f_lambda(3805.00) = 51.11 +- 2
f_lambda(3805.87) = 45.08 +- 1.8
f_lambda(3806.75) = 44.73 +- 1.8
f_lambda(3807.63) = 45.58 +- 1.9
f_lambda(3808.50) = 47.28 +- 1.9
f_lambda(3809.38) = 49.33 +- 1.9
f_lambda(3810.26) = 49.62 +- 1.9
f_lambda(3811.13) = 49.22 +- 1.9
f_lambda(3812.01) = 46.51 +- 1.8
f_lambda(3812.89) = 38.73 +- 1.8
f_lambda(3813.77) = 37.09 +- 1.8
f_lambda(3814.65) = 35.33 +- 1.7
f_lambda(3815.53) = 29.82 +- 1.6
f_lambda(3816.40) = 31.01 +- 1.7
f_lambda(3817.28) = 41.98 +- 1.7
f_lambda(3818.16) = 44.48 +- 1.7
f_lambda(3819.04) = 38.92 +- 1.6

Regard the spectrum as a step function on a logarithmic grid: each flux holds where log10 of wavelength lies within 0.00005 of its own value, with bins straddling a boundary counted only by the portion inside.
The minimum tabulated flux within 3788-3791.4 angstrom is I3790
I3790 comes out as 40.41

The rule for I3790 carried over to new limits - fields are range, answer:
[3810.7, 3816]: 29.82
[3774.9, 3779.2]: 43.92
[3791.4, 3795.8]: 37.14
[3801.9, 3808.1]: 44.73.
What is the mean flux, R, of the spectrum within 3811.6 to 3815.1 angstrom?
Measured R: 39.2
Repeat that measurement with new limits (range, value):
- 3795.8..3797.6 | 39.8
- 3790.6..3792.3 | 48.5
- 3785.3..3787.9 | 40.4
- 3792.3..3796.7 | 41.9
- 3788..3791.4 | 43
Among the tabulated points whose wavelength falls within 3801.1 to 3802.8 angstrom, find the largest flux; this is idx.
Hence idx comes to 48.25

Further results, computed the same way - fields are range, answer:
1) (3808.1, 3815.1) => 49.62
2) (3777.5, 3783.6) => 56.34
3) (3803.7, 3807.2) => 54.71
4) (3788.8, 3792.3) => 49.81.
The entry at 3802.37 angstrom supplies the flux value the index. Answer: 46.93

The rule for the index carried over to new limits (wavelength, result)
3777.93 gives 48.66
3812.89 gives 38.73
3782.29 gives 51.27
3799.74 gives 38.35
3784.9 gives 53.2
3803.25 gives 50.24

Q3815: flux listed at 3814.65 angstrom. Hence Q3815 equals 35.33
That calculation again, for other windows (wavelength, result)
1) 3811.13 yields 49.22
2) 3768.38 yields 41.83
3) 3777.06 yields 50.35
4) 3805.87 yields 45.08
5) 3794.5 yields 37.14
